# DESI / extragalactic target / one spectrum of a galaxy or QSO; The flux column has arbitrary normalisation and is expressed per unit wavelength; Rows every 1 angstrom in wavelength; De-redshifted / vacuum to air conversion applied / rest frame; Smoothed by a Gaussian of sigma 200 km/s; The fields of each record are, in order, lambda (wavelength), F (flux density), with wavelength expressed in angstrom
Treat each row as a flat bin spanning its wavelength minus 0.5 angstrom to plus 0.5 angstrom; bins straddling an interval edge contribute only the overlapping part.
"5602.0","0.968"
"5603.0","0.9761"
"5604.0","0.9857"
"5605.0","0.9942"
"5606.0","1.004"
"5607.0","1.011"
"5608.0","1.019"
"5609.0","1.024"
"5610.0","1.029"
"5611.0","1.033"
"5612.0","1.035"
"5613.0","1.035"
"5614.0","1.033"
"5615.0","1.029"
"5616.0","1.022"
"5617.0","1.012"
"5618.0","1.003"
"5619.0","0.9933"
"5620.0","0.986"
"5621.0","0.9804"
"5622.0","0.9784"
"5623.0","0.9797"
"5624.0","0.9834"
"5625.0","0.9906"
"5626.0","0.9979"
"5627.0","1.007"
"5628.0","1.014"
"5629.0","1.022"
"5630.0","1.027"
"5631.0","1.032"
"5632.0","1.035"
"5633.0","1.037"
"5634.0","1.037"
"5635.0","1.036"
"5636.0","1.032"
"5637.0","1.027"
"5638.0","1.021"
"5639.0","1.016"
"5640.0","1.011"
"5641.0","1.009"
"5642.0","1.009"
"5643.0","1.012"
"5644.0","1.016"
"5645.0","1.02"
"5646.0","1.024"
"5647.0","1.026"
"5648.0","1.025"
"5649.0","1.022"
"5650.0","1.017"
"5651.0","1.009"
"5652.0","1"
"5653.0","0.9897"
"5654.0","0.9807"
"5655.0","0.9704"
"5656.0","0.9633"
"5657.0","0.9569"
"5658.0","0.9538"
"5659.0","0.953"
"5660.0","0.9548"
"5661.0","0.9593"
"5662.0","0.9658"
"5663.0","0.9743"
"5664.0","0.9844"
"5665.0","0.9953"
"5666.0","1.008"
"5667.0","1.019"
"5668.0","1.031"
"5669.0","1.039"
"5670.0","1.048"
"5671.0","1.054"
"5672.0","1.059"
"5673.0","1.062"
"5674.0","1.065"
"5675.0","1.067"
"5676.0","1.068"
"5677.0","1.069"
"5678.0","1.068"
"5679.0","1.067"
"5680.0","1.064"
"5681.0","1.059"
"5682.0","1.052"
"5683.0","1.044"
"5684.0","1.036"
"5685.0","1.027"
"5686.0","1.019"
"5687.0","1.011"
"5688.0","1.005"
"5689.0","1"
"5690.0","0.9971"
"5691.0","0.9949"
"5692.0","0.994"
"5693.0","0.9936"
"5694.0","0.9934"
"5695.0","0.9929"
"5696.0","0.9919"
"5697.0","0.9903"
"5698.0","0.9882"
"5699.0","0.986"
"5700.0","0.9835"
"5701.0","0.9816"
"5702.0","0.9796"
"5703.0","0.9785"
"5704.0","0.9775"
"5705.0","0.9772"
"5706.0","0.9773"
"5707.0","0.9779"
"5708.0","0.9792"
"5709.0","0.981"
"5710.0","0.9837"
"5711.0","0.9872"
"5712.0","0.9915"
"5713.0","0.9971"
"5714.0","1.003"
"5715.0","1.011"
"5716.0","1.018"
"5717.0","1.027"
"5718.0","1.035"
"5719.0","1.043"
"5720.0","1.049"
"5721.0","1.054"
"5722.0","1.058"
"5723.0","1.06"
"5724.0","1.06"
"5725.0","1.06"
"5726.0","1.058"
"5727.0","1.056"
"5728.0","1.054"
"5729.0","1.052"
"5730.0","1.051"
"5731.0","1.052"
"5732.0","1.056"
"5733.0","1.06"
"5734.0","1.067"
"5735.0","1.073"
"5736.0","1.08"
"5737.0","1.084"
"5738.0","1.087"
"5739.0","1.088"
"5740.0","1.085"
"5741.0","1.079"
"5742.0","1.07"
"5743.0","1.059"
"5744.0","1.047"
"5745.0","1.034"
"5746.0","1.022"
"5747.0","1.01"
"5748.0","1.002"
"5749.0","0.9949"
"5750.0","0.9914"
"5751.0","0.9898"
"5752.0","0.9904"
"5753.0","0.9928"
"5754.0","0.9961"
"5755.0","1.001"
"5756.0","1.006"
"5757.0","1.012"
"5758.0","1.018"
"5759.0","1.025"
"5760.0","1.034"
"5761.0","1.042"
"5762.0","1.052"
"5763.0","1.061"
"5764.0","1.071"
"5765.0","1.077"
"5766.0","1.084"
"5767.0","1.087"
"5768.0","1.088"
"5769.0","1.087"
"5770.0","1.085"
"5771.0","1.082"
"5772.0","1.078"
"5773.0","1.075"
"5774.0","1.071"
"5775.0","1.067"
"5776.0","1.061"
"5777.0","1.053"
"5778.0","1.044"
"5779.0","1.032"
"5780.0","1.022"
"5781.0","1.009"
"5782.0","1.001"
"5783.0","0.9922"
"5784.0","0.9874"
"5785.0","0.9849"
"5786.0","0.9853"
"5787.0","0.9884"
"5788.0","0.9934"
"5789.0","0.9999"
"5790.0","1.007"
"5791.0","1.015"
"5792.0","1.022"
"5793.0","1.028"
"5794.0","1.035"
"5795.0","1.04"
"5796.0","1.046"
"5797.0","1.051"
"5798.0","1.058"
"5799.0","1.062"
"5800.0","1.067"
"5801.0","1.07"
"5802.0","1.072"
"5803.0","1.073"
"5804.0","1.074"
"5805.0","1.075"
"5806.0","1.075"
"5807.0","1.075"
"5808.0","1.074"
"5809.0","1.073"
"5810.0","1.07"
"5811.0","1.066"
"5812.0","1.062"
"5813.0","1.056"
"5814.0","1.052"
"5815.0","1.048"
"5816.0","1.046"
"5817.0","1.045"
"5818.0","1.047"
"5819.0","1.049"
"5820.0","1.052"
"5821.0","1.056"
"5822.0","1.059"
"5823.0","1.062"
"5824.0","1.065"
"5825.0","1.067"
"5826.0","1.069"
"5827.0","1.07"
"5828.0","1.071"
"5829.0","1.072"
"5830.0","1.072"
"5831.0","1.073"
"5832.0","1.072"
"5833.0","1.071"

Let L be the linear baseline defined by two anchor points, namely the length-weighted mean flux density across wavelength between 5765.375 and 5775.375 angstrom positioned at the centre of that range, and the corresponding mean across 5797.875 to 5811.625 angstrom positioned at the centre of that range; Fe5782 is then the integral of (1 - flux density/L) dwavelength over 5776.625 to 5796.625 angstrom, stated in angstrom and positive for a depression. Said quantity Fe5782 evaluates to 1.1 angstrom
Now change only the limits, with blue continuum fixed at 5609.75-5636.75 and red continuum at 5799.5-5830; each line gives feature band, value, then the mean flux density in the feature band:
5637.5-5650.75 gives 0.0 angstrom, 1.02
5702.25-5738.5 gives 0.3 angstrom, 1.03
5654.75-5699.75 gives 0.7 angstrom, 1.01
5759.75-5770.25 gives -0.2 angstrom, 1.07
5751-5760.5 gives 0.4 angstrom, 1.01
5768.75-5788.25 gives 0.4 angstrom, 1.03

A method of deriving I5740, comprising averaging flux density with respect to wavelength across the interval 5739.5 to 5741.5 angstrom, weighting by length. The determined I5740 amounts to 1.08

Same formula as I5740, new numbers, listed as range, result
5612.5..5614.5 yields 1.03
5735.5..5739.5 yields 1.08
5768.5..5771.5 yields 1.08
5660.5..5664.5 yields 0.971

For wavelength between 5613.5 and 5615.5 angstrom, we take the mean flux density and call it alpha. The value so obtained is 1.03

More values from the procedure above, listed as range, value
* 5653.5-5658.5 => 0.965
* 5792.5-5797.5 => 1.04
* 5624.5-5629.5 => 1.01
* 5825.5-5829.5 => 1.07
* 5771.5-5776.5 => 1.07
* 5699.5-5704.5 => 0.98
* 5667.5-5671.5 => 1.04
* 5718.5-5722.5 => 1.05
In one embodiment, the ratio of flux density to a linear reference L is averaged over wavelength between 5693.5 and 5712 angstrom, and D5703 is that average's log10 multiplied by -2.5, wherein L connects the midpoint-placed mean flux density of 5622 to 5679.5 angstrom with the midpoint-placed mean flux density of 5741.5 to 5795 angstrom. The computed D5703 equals 0.04 mag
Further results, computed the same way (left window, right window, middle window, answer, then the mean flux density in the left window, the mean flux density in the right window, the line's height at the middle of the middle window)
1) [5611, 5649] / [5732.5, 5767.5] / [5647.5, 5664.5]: 0.04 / 1.02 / 1.04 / 1.02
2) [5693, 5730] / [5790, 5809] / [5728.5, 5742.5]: -0.05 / 1.01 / 1.06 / 1.02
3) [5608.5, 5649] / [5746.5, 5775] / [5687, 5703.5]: 0.04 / 1.02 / 1.04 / 1.03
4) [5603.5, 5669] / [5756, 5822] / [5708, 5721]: 0.02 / 1.01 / 1.05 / 1.03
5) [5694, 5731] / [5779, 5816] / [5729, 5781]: -0.02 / 1.01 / 1.04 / 1.03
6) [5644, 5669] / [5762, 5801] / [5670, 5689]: -0.05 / 0.993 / 1.04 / 1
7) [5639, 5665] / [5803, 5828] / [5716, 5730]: -0.03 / 0.993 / 1.06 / 1.02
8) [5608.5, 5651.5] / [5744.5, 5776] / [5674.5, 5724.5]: 0.01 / 1.02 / 1.04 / 1.03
